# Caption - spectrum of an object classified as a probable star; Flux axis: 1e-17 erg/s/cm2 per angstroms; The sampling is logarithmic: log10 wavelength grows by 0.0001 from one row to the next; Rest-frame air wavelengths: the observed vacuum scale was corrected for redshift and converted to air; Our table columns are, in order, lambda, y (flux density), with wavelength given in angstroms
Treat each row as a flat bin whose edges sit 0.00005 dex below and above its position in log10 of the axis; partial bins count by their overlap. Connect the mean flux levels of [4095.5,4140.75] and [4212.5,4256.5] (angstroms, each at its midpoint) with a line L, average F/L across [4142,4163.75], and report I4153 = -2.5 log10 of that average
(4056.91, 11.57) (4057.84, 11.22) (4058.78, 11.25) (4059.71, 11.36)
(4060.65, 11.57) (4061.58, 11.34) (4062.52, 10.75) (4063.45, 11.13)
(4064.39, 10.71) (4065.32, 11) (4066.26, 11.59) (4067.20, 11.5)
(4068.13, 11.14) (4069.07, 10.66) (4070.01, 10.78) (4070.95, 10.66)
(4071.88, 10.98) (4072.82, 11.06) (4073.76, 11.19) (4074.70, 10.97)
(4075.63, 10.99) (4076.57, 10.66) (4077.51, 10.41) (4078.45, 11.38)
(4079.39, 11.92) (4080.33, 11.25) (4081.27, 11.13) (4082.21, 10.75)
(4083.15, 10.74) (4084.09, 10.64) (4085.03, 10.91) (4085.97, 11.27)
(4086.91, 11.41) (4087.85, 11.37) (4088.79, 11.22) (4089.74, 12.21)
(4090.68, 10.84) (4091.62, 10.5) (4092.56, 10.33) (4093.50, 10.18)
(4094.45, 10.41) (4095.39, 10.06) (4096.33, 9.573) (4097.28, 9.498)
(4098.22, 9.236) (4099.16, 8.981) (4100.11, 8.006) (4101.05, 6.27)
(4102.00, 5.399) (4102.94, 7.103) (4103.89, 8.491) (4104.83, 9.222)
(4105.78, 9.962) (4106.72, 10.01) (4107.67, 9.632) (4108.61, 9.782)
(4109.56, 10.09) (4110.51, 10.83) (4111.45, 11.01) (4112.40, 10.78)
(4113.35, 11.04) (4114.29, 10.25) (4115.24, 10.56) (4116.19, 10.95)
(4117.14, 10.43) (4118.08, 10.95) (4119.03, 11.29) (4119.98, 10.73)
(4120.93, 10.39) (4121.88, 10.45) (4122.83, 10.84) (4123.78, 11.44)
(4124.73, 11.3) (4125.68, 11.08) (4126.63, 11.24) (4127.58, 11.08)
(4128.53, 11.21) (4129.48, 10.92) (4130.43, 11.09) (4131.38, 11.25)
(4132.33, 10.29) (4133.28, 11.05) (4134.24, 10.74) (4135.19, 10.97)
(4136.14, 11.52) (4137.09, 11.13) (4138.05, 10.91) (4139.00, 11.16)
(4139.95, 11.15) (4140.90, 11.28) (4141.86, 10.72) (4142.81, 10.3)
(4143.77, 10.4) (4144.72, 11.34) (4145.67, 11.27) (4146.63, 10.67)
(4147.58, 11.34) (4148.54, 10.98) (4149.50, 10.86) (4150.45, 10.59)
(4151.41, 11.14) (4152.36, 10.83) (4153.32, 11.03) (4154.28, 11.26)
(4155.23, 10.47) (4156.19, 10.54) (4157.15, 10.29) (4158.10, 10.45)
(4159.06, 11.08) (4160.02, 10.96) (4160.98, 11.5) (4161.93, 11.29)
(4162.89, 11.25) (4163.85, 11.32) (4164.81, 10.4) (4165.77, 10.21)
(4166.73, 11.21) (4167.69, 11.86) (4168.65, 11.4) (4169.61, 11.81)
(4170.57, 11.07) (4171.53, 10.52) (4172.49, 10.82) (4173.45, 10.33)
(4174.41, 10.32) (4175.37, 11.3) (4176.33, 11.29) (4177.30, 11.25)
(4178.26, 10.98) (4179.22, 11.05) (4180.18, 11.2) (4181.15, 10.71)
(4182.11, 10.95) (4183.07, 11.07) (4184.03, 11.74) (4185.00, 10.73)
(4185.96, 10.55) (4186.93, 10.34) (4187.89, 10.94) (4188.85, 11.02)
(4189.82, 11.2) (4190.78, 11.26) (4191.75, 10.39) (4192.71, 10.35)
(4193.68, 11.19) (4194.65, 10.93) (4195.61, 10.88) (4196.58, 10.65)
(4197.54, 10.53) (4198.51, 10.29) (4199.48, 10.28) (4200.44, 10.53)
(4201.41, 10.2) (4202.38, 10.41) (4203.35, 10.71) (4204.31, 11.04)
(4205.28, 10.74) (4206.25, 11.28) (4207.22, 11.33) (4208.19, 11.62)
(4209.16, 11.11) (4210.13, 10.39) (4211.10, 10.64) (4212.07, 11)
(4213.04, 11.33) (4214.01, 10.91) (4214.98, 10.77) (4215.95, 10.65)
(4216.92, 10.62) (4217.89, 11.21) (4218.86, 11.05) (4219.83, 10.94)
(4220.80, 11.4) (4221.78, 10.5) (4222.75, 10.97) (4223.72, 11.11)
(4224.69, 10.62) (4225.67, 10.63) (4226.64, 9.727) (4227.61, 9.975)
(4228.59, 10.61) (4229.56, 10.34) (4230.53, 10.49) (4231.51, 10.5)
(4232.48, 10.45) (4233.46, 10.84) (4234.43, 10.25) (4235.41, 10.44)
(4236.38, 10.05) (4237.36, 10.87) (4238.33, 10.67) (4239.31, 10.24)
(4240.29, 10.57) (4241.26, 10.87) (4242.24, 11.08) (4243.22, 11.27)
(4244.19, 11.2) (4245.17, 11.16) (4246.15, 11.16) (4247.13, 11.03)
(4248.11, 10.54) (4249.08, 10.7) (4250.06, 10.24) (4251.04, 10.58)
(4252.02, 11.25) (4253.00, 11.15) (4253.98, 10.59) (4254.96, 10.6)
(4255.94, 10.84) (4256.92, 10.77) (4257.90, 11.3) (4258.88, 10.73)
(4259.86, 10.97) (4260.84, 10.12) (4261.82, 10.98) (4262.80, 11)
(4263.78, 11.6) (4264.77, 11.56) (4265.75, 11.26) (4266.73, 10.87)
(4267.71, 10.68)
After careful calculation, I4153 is -0.05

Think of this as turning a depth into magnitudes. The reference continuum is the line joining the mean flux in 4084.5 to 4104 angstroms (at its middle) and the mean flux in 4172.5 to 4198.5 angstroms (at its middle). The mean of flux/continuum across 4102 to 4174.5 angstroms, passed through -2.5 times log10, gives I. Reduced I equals -0.05 mag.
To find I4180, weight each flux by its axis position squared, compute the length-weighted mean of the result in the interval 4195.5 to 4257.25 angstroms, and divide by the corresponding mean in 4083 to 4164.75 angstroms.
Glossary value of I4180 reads 1.07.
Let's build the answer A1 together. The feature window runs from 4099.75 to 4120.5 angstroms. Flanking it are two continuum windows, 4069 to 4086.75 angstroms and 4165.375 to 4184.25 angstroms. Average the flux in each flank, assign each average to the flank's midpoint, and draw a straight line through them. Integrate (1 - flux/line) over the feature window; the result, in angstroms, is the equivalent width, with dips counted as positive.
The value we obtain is 2.5 angstroms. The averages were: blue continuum 11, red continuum 11.1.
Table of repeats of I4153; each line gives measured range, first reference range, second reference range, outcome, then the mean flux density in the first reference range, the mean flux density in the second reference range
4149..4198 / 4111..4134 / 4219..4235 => -0.02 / 10.9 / 10.6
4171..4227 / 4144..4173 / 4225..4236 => -0.02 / 11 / 10.4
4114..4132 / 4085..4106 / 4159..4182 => -0.08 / 9.64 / 11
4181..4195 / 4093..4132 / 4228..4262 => -0.05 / 10.1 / 10.7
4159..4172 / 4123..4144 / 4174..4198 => -0.02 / 11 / 10.9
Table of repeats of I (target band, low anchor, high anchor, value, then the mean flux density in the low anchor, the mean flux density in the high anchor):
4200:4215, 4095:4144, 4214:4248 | -0.03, 10.3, 10.7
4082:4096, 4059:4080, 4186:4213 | 0.02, 11.1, 10.8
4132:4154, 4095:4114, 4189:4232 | -0.12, 9.26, 10.8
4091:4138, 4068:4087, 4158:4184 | 0.08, 11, 11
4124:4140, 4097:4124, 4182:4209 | -0.11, 9.77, 10.8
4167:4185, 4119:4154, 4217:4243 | -0.03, 11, 10.6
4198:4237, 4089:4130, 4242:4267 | 0.00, 10.1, 10.9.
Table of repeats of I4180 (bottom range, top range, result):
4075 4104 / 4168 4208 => 1.13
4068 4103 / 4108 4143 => 1.07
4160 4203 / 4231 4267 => 1.03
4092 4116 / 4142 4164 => 1.18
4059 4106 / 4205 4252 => 1.11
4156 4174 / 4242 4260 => 1.03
